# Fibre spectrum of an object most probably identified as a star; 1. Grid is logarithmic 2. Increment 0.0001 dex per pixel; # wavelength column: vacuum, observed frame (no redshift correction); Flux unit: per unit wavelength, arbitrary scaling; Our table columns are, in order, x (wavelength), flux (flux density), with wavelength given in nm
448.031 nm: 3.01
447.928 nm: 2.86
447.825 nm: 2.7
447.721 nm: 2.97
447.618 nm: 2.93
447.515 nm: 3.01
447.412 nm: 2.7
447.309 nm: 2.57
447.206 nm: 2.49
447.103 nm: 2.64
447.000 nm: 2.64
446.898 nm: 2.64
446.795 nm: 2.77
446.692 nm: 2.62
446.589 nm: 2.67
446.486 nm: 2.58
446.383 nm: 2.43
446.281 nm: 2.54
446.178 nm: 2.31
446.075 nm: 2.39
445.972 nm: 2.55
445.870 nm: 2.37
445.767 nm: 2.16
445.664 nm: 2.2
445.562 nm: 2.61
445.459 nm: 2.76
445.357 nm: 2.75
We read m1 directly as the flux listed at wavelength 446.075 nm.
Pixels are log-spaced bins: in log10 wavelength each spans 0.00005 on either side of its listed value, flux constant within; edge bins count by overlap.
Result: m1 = 2.39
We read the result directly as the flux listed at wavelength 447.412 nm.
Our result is 2.7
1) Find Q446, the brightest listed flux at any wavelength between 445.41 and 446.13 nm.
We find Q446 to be 2.76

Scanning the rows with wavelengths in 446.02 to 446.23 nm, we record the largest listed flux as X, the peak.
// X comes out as 2.39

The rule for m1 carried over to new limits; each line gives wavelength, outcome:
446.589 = 2.67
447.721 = 2.97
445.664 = 2.2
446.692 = 2.62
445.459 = 2.76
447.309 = 2.57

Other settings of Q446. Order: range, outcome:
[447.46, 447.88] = 3.01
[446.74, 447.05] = 2.77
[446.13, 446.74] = 2.67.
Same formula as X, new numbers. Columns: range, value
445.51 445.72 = 2.61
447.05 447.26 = 2.64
